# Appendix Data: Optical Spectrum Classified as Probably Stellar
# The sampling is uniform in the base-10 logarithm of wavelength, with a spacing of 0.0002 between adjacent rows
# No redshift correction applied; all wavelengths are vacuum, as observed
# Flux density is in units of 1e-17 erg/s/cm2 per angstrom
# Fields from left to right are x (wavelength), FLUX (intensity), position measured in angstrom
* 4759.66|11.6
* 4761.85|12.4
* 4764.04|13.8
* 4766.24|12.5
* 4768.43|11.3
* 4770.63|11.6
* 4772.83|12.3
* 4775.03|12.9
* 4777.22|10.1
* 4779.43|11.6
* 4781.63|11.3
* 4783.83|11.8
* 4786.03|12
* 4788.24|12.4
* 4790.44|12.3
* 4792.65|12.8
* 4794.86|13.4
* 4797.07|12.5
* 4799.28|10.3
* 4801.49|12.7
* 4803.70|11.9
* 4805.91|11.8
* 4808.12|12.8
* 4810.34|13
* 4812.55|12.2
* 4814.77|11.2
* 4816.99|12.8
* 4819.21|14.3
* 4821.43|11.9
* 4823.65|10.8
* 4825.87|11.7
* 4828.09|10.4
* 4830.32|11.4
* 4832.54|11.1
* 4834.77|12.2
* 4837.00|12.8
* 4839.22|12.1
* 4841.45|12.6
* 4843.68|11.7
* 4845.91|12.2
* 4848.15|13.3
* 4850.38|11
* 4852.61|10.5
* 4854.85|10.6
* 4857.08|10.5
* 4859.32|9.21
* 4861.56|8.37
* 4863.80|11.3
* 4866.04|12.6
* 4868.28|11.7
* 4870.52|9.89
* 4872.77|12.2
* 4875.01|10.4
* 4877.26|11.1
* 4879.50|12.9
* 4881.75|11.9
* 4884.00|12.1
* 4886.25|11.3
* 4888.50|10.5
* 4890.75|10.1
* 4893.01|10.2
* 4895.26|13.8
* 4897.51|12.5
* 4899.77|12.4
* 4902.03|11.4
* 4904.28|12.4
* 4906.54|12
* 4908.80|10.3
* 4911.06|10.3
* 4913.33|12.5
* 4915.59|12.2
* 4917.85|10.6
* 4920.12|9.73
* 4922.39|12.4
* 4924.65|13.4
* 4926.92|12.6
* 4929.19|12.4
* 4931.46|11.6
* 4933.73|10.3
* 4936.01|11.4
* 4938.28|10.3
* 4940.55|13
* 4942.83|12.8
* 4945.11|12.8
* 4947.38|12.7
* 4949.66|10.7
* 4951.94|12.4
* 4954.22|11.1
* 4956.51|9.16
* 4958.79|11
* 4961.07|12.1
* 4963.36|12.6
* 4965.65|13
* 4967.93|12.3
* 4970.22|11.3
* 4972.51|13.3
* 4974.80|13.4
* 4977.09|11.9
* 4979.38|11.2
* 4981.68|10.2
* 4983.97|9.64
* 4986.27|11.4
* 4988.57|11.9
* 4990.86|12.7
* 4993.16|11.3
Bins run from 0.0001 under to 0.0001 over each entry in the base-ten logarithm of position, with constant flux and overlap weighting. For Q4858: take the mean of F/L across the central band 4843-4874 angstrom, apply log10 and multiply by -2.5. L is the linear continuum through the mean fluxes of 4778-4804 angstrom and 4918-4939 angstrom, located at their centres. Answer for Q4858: 0.07 mag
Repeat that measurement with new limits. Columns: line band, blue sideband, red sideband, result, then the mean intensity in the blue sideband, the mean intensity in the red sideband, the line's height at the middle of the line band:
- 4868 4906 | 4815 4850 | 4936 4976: 0.040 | 12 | 12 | 12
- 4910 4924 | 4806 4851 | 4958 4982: 0.068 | 12.1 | 12.1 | 12.1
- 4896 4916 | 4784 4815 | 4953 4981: 0.017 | 12.3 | 11.8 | 12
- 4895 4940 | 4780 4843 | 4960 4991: 0.024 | 12.1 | 11.9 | 12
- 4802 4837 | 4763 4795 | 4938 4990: 0.002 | 12.1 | 11.8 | 12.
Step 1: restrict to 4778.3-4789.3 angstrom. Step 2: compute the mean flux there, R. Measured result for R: 11.8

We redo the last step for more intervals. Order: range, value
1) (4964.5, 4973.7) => 12.5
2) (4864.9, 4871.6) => 11.4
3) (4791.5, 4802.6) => 12.3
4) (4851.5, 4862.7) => 9.83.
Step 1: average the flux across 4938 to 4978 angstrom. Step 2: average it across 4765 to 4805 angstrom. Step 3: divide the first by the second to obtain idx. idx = 1.00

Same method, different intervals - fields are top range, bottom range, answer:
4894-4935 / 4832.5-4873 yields 1.04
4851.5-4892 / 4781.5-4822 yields 0.89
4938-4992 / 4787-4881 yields 1.01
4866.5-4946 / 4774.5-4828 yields 0.97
